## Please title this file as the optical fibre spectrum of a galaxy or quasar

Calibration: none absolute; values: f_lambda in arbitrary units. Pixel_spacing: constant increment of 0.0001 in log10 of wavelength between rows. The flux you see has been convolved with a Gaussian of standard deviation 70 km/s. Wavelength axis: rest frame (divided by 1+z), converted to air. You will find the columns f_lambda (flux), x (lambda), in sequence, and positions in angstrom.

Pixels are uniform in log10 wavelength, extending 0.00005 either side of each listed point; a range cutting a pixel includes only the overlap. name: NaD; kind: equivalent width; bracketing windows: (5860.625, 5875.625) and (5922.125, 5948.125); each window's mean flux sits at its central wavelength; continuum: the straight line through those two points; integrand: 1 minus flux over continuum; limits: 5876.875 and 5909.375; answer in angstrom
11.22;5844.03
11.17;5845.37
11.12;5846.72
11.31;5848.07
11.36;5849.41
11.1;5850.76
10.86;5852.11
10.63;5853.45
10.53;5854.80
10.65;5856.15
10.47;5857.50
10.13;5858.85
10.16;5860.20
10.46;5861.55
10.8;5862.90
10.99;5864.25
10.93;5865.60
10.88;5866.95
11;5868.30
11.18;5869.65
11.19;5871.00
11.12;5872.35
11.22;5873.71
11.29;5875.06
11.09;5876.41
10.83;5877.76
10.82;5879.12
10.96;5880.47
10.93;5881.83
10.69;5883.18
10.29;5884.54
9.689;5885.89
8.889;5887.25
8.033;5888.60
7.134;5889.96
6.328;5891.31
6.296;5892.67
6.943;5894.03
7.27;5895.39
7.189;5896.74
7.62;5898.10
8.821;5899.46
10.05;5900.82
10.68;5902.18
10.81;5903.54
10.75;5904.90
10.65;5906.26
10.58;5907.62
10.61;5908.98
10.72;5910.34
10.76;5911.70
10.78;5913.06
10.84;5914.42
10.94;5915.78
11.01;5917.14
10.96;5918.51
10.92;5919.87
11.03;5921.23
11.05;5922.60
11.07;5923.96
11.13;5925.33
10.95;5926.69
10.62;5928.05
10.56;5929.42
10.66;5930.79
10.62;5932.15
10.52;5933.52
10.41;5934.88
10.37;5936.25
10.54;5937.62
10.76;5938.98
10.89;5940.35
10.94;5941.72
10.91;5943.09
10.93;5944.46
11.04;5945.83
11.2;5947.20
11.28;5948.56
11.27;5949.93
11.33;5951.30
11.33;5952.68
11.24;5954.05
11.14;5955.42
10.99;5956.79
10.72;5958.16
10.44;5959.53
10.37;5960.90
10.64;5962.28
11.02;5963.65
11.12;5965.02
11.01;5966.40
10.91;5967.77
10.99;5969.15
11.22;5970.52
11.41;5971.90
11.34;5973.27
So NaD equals 4.9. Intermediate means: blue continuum 11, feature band 9.28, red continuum 10.8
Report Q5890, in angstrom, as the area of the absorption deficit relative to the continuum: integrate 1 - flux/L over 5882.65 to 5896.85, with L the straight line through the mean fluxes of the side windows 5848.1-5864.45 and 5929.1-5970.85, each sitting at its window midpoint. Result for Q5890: 3.5 angstrom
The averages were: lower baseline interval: 10.7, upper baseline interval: 10.9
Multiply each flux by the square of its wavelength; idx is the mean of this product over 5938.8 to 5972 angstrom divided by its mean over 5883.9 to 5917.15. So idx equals 1.20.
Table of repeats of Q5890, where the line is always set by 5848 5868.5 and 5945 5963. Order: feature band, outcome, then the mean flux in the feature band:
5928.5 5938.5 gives 0.4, 10.5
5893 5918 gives 2.5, 9.79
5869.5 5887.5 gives 0.1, 10.8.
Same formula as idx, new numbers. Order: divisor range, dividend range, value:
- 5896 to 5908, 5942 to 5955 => 1.17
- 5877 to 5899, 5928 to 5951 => 1.26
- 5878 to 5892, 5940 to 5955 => 1.21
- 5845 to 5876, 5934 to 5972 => 1.04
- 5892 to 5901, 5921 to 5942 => 1.43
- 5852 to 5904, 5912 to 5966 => 1.13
